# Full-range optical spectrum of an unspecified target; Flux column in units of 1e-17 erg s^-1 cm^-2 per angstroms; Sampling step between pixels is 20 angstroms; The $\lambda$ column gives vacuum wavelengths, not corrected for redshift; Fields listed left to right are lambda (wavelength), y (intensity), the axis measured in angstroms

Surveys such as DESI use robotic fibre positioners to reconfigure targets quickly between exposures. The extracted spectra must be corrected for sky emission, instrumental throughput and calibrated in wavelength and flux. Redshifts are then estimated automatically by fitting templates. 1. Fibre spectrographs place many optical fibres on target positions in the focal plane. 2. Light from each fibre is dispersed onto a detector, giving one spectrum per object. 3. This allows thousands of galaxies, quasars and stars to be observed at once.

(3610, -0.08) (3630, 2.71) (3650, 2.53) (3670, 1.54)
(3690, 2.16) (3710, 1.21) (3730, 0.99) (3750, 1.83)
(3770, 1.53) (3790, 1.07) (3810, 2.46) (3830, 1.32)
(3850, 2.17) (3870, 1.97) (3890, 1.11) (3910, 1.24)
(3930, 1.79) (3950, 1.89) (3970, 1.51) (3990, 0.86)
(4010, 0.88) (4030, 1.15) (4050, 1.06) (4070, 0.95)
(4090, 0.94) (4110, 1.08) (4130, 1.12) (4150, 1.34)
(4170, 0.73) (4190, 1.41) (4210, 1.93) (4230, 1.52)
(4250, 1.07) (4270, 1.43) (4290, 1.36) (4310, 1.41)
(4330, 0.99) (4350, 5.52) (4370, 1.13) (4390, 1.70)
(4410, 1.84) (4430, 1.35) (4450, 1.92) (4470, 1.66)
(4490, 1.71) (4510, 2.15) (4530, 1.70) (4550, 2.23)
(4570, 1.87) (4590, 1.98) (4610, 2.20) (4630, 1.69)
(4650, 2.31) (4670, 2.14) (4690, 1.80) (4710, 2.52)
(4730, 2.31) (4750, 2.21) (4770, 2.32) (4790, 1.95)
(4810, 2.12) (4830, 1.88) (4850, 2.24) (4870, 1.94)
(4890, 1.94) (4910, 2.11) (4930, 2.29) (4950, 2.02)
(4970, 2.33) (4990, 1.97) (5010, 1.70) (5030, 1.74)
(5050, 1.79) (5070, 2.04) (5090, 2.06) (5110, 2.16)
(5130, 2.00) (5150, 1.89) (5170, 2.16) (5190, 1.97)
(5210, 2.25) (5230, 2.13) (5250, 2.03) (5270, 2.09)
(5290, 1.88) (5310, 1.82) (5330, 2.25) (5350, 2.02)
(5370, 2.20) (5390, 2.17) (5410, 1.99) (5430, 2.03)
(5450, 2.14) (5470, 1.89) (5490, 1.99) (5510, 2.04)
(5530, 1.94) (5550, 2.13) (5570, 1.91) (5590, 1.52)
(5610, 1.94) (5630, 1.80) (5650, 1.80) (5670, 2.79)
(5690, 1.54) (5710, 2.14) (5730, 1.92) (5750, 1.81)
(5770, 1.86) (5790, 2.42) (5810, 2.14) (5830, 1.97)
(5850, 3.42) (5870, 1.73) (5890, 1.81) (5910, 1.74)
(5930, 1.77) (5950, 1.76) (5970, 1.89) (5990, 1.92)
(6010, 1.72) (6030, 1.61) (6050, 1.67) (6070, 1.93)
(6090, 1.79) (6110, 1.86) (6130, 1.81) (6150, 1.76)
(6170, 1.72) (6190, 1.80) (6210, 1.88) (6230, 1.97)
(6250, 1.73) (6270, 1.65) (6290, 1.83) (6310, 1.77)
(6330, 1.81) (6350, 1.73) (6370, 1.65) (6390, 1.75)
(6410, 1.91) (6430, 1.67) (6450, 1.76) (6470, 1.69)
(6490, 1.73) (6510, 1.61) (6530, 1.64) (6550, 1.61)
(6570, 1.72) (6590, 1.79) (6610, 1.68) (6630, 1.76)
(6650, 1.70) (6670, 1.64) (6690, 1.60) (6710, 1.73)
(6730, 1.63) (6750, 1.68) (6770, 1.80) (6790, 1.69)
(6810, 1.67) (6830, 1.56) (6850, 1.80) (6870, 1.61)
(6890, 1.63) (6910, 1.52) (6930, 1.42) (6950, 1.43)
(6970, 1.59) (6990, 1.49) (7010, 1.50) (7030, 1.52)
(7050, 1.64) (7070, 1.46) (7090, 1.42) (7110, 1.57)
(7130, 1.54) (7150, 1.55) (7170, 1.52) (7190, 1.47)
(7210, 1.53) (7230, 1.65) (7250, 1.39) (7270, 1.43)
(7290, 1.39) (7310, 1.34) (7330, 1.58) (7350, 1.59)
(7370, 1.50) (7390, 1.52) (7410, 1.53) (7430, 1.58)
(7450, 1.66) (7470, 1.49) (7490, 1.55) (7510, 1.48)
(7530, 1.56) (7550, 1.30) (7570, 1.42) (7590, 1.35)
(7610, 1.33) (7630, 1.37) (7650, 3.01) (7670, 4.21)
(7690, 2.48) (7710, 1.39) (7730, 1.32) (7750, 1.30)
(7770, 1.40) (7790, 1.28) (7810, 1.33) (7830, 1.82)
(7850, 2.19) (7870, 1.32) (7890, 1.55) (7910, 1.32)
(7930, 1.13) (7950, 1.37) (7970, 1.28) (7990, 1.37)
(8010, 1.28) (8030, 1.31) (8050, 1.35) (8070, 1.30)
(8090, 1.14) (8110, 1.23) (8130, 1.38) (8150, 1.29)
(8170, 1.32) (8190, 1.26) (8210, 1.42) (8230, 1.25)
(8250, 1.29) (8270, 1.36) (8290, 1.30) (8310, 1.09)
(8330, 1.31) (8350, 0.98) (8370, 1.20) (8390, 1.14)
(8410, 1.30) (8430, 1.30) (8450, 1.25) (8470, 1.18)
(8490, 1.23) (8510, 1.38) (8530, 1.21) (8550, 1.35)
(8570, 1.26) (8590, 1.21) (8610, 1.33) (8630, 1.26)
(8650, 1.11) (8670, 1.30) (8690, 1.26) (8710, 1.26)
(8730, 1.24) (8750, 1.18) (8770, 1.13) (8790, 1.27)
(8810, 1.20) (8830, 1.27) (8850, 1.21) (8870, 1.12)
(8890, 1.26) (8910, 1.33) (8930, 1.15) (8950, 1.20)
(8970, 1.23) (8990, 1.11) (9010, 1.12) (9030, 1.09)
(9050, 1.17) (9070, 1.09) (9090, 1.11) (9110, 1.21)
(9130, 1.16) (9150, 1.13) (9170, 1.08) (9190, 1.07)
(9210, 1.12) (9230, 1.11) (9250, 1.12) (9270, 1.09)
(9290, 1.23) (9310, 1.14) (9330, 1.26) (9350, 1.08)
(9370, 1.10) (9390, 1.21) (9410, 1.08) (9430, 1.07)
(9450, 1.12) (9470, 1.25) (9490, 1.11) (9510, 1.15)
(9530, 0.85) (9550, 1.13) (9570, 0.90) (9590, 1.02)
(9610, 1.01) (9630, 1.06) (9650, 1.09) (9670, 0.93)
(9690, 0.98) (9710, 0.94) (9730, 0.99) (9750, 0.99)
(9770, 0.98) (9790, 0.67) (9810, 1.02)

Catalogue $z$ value 0.17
